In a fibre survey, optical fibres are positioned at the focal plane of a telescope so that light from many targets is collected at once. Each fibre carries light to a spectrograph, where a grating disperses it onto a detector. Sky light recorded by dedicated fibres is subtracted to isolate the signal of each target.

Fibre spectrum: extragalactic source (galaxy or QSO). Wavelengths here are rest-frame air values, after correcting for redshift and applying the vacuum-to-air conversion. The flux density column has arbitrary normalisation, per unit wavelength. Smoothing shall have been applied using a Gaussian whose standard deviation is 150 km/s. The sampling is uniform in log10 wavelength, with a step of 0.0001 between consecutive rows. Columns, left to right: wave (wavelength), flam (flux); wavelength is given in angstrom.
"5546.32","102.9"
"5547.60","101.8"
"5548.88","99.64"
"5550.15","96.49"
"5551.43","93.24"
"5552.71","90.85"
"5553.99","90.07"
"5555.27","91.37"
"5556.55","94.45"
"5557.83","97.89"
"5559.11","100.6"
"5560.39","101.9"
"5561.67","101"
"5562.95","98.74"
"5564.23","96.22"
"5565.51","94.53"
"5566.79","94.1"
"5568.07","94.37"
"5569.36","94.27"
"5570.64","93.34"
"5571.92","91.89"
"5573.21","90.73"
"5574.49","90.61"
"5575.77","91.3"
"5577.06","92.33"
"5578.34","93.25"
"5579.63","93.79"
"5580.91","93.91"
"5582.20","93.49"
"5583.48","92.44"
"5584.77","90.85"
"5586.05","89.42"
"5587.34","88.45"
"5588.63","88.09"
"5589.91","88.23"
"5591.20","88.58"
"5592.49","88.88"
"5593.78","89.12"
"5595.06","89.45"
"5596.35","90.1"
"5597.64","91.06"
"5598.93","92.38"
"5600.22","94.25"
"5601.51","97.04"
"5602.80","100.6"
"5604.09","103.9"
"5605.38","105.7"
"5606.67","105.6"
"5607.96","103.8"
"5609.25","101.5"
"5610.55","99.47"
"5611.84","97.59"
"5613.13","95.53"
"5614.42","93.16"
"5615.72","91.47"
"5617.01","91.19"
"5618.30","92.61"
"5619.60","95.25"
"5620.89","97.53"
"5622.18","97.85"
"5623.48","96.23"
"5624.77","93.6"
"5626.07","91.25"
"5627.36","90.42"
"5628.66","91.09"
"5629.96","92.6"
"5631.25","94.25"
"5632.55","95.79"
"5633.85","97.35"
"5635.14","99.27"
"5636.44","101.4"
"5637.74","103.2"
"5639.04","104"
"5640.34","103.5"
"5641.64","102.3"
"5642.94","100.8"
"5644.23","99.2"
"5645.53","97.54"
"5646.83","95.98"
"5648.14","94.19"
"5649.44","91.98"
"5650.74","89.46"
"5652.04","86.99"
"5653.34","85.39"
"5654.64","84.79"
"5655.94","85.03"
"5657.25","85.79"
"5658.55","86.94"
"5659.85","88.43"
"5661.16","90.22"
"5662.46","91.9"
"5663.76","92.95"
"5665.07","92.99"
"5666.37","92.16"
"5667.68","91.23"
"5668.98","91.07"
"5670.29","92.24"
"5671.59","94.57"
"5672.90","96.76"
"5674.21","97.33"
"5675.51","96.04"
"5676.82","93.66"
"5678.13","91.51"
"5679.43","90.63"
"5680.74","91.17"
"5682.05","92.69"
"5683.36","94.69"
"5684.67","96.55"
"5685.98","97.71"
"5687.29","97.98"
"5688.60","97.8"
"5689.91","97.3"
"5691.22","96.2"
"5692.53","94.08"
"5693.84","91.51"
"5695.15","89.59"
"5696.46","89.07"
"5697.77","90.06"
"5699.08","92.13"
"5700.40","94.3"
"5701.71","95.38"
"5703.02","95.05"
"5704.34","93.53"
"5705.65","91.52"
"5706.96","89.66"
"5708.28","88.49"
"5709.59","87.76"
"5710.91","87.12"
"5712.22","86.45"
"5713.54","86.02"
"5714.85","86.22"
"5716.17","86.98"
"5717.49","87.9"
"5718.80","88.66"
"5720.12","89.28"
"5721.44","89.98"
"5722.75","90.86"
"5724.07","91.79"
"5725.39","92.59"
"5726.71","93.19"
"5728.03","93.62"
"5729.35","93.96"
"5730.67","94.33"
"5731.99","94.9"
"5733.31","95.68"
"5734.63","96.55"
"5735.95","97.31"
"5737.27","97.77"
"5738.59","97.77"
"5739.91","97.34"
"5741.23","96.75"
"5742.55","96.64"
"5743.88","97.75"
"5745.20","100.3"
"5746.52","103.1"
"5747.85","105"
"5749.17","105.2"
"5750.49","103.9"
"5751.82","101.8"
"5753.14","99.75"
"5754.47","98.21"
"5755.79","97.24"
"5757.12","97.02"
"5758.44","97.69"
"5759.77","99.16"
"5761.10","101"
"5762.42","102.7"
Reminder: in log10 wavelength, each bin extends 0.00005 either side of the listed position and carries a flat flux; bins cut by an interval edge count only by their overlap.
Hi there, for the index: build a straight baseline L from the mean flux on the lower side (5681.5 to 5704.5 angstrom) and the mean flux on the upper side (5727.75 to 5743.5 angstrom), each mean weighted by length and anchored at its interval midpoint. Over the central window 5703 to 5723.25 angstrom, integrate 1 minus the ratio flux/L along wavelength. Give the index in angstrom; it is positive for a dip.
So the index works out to 1.3 angstrom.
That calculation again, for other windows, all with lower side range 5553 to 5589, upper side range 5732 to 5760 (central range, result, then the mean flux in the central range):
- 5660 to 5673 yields 0.6 angstrom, 92.3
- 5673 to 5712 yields 1.7 angstrom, 93.1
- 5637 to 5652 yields -0.3 angstrom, 97.9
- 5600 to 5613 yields -0.8 angstrom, 101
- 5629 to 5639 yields -0.2 angstrom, 97.9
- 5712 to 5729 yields 1.5 angstrom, 89.6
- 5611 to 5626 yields 0.1 angstrom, 94.7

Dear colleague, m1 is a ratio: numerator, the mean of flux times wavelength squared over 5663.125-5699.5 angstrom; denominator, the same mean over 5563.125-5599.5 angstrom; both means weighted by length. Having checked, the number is 1.06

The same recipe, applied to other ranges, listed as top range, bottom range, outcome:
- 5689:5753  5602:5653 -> 1.00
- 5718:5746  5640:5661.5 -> 1.06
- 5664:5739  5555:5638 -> 1.01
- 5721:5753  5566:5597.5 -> 1.12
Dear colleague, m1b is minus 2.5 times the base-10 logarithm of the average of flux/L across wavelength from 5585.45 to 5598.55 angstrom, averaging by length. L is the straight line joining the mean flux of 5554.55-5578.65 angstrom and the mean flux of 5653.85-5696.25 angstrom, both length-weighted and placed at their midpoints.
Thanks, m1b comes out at 0.06 mag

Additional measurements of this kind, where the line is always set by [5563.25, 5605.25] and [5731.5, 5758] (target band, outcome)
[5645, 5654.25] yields 0.046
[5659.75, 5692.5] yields 0.028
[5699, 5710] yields 0.062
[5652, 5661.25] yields 0.109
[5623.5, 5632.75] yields 0.019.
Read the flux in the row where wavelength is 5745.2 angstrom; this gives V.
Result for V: 100.3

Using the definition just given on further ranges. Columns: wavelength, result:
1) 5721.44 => 89.98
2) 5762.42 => 102.7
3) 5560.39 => 101.9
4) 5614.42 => 93.16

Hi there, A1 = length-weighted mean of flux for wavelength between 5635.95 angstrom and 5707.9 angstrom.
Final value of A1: 93.6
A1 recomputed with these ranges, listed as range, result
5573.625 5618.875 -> 94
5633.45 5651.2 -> 98.7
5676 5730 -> 91.8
